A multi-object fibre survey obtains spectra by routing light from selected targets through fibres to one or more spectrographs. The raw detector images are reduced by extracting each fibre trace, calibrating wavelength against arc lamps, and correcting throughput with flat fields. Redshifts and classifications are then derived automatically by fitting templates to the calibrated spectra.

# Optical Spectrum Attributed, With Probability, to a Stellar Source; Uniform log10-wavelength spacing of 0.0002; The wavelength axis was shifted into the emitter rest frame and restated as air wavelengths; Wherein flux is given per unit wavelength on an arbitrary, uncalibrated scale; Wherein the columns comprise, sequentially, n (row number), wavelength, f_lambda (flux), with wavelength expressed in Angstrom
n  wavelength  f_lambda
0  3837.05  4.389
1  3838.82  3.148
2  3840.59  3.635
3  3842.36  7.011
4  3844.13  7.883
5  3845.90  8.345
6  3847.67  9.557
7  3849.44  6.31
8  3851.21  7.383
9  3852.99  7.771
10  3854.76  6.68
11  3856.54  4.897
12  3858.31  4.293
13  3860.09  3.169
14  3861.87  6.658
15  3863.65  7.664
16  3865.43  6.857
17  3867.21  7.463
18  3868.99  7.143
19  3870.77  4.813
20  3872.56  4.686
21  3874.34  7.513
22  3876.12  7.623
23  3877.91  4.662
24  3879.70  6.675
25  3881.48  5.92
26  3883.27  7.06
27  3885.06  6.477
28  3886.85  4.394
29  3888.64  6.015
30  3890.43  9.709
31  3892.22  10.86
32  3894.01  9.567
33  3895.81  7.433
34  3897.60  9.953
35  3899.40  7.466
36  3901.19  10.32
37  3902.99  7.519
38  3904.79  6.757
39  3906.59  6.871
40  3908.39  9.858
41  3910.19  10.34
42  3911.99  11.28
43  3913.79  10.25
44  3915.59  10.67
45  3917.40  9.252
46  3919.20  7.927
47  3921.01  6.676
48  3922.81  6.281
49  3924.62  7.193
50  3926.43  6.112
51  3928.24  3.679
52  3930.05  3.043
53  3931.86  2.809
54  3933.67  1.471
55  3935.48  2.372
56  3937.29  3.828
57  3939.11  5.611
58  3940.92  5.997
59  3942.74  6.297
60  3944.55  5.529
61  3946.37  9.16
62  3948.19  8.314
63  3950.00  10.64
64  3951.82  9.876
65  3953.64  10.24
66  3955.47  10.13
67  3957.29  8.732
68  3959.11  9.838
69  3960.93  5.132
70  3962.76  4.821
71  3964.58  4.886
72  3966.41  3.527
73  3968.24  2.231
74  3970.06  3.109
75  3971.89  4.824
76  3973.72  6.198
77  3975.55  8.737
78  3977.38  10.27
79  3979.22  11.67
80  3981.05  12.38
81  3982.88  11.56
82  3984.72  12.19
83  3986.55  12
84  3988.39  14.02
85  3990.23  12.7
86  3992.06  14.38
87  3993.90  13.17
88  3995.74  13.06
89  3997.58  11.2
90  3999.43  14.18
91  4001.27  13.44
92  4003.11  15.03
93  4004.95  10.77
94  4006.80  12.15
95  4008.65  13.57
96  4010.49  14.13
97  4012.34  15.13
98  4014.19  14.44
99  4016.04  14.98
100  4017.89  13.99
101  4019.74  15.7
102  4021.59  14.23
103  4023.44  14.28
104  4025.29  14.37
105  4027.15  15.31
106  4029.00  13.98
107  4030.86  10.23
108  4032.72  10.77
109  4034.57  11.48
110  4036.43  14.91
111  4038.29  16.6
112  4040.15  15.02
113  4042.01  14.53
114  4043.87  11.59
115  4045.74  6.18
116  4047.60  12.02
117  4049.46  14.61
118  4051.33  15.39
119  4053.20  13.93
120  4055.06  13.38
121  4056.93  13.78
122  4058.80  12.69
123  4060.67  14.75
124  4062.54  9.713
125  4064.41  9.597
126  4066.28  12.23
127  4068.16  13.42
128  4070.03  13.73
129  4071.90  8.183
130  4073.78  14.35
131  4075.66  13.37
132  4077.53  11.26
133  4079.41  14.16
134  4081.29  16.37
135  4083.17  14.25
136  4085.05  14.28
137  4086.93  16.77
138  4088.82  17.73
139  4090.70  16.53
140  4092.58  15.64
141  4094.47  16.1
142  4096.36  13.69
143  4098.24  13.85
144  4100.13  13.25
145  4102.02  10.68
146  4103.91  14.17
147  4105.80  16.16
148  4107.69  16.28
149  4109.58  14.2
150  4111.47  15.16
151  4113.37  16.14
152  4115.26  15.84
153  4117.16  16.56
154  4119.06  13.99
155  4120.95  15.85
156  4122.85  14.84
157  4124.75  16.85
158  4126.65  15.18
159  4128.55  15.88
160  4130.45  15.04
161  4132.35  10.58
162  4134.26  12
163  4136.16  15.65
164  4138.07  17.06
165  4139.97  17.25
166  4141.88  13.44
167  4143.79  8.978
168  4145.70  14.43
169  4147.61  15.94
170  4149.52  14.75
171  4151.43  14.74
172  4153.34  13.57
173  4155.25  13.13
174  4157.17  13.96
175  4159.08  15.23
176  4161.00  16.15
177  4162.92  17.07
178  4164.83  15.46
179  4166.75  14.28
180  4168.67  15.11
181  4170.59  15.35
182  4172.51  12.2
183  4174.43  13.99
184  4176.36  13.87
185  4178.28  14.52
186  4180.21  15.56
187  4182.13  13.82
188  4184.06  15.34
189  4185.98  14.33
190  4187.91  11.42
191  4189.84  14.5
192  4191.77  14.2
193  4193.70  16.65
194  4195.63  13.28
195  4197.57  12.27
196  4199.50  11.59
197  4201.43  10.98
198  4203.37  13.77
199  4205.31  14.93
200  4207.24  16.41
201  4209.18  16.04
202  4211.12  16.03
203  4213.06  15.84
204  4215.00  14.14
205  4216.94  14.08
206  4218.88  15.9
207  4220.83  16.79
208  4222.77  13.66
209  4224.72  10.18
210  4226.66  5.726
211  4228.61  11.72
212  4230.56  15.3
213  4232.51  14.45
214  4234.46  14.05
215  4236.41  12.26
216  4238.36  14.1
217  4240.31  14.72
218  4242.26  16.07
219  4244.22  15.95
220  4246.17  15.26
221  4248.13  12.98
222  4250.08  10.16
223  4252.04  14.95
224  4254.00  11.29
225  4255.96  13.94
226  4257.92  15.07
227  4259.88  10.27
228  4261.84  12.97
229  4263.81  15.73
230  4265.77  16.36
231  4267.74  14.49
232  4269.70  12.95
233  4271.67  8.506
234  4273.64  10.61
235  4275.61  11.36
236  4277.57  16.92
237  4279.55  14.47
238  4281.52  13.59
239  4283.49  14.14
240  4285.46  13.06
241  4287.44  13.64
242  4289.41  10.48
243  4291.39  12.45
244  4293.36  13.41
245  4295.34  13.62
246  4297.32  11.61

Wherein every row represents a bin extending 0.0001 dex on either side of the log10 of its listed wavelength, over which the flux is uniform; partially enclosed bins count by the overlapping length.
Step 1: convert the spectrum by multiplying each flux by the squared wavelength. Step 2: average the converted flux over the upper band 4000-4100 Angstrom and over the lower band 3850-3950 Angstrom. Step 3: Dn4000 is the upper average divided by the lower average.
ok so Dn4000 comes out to 2.1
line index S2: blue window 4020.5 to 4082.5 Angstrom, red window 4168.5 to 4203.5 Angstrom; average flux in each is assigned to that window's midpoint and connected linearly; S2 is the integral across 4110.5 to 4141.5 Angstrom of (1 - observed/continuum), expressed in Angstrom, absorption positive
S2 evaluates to -4.0 Angstrom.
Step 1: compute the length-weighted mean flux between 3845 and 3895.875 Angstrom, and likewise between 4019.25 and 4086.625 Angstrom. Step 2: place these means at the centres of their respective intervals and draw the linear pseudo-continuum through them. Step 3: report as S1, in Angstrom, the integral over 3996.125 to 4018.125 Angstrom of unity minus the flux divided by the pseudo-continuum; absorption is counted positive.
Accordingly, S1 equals -3.7 Angstrom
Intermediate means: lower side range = 6.81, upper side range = 13.2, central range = 13.6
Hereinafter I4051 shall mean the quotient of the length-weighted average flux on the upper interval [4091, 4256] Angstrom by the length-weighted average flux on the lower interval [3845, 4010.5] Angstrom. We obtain 1.77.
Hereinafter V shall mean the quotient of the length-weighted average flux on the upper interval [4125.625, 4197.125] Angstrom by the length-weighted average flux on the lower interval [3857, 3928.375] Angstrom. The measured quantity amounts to 1.9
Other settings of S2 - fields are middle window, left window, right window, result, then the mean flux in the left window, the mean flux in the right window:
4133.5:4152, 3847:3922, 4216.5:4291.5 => -4.56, 7.48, 13.4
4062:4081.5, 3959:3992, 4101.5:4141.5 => 0.78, 8.47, 15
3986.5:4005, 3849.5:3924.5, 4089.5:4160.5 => -4.32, 7.42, 14.7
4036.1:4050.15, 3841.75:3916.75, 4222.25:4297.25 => -4.48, 7.48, 13.2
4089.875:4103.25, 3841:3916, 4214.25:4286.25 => -3.98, 7.43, 13.5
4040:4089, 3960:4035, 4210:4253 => -4.38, 11.3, 13.8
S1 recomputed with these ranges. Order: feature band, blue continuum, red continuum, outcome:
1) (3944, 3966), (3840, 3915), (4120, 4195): 3.0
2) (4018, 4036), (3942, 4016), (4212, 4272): -4.4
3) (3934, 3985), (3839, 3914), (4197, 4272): 8.5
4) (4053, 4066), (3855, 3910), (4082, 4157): 0.4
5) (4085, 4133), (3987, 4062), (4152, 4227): -4.3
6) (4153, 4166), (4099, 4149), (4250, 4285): -0.6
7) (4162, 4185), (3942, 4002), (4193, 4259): -3.2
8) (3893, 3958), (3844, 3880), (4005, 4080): 9.5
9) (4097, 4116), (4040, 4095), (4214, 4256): -1.5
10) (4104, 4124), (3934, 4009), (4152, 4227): -4.8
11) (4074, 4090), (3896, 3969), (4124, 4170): -3.1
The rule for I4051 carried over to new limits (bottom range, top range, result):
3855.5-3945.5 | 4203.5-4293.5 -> 2.02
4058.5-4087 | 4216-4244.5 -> 1.05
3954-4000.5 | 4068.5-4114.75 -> 1.53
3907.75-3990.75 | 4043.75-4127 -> 1.83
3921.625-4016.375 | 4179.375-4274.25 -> 1.53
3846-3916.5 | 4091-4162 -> 1.97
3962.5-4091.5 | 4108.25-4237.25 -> 1.16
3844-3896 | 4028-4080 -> 1.86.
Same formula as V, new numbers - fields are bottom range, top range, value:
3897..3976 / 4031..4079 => 1.83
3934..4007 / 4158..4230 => 1.56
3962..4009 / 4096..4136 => 1.43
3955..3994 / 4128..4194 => 1.63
